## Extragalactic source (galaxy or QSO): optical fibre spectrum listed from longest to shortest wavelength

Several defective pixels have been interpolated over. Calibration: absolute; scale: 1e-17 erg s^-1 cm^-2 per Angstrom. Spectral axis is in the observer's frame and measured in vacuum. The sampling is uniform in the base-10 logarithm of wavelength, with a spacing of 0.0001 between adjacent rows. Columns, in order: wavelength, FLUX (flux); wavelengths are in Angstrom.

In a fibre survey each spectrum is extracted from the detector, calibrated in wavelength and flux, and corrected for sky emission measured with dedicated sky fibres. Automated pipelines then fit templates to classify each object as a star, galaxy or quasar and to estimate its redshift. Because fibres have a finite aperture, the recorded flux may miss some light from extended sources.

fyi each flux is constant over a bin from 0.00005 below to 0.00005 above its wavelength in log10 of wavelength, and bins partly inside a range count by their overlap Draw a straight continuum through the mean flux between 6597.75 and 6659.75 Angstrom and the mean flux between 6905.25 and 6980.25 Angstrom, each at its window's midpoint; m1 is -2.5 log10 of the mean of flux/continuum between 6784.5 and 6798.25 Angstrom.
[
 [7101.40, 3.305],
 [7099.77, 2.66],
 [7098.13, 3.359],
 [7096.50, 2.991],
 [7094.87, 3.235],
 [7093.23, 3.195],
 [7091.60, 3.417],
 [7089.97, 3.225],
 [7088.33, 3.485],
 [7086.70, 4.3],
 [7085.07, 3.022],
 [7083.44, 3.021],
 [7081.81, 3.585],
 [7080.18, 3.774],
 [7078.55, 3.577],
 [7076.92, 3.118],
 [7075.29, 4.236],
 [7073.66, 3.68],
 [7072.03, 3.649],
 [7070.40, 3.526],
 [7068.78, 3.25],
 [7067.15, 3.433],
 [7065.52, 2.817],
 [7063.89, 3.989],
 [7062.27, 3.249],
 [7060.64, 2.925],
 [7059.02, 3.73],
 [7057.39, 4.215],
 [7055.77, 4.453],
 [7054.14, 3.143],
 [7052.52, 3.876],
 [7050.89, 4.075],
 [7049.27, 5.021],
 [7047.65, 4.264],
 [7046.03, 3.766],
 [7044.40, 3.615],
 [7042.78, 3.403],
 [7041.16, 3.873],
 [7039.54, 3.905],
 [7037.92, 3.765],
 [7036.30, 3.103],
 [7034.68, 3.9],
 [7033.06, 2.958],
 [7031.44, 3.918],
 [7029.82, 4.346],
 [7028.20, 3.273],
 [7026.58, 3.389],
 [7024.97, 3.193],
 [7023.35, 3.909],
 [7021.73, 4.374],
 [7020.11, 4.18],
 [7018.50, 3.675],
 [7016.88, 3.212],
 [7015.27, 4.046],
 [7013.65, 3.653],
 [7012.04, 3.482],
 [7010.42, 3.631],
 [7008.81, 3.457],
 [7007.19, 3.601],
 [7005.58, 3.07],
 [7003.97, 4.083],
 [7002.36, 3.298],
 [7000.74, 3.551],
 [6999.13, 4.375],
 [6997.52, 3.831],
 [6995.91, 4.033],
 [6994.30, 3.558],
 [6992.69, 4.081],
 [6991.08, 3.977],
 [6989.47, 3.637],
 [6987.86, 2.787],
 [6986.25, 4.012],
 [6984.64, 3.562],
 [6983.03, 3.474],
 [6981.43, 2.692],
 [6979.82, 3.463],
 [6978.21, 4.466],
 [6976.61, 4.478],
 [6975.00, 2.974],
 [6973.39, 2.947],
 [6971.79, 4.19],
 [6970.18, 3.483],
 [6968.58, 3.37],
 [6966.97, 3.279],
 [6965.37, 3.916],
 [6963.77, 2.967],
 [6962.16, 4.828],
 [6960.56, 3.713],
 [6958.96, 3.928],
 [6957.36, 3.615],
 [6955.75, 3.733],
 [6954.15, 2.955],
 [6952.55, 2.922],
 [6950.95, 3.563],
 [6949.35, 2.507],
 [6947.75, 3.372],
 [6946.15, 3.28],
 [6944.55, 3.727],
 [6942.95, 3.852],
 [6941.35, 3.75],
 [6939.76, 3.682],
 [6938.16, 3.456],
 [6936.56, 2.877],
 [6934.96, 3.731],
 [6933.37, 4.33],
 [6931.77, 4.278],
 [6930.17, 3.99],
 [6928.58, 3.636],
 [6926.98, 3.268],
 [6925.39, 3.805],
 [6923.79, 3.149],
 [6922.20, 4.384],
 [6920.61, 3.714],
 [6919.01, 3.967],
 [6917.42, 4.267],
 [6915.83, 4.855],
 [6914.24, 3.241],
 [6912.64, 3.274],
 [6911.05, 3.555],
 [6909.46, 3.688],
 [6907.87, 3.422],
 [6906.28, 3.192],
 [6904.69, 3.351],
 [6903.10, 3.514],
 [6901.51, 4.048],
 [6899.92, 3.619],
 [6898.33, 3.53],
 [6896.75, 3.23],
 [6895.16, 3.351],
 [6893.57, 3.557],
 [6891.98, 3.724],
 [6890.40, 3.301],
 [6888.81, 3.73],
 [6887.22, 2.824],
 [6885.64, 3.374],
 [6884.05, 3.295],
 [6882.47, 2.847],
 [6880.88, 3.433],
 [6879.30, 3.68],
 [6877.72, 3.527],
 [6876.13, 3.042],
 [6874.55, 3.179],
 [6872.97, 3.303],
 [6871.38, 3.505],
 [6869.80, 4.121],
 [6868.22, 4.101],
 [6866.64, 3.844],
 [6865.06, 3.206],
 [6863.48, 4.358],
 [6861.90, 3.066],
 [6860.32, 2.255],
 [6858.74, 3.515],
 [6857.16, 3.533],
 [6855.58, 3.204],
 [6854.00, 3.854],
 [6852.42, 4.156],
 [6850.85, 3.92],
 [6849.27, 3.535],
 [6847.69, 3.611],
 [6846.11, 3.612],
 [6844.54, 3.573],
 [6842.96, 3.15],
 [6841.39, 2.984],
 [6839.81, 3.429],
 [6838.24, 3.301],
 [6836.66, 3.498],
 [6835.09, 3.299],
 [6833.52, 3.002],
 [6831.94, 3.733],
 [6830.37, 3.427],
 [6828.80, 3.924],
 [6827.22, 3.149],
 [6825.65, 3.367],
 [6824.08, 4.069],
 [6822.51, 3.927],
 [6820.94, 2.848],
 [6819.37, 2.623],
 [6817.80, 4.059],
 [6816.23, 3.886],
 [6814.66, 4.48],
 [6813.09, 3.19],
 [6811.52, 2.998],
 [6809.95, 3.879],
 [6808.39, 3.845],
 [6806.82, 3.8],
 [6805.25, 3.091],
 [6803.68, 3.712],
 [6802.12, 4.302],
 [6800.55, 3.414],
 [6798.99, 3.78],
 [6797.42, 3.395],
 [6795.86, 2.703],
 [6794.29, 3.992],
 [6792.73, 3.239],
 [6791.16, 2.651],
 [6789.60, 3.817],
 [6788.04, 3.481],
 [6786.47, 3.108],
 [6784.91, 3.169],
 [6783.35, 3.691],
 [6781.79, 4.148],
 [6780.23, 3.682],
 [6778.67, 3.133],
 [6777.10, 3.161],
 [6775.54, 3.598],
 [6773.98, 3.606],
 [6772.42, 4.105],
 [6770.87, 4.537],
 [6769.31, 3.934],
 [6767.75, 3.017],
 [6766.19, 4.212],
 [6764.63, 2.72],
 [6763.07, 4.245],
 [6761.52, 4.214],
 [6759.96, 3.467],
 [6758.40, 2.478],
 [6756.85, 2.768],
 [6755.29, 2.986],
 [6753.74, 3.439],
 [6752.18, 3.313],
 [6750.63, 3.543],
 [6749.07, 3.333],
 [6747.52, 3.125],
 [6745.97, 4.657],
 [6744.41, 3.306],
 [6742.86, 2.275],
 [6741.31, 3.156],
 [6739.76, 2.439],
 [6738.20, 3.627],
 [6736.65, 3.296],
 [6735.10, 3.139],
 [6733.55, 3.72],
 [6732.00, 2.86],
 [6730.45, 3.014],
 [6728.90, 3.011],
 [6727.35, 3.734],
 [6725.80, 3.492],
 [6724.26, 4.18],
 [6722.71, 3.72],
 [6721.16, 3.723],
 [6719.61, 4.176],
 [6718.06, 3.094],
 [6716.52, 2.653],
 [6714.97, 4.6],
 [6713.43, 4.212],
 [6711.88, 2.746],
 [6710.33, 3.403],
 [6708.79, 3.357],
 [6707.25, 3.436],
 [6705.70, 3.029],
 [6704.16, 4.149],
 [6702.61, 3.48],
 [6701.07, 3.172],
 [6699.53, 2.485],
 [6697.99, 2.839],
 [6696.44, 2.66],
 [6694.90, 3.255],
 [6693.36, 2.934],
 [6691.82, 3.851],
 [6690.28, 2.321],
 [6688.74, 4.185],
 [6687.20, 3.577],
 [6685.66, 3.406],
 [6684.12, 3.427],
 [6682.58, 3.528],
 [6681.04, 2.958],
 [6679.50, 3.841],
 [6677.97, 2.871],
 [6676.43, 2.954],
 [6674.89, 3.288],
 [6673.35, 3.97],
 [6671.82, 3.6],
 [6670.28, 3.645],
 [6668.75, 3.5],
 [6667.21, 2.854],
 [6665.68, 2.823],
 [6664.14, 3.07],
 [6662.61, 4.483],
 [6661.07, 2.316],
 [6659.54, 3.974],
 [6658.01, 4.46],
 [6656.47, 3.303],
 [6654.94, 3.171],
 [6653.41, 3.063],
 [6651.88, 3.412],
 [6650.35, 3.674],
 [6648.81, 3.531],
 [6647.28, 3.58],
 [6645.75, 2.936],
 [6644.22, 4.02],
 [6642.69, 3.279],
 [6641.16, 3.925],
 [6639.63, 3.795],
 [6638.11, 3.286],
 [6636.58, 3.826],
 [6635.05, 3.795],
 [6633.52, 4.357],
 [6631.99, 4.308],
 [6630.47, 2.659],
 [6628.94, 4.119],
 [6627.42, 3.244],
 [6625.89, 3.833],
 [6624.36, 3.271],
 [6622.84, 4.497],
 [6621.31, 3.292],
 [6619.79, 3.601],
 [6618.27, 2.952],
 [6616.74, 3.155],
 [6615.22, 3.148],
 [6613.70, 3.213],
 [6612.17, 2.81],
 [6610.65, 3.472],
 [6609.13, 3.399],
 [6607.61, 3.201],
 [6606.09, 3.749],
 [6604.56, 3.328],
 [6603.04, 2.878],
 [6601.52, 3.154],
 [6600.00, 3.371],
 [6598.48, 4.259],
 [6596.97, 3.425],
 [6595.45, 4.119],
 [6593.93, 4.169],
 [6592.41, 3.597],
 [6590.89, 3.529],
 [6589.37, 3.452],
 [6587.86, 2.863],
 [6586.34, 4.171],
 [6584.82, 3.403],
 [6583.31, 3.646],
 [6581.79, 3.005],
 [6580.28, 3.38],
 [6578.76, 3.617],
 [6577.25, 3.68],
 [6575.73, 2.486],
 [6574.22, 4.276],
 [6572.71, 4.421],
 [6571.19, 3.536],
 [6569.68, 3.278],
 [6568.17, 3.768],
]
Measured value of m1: 0.09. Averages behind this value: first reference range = 3.52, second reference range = 3.64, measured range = 3.29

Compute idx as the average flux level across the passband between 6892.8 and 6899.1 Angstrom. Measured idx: 3.42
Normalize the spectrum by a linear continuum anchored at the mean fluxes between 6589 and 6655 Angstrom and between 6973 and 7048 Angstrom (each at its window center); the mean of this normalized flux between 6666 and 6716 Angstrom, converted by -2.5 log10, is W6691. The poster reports 0.06 mag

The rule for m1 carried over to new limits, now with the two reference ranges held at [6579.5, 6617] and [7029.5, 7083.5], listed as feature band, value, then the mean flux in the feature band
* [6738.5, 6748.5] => 0.11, 3.19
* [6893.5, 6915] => 0.04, 3.47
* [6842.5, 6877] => 0.01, 3.53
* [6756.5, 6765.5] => 0.06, 3.35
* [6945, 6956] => 0.14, 3.18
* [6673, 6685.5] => 0.05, 3.33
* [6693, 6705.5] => 0.12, 3.12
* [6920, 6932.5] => -0.05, 3.78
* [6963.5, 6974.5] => 0.05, 3.46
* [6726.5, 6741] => 0.10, 3.2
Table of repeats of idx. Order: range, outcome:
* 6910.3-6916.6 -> 3.73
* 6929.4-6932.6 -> 4.13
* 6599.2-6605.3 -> 3.19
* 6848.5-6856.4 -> 3.73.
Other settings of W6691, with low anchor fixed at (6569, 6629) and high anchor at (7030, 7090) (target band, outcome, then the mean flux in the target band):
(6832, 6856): 0.03 mag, 3.49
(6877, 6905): 0.05 mag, 3.44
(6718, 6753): 0.05 mag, 3.39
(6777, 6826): 0.01 mag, 3.53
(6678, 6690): 0.02 mag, 3.47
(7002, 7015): 0.02 mag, 3.56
